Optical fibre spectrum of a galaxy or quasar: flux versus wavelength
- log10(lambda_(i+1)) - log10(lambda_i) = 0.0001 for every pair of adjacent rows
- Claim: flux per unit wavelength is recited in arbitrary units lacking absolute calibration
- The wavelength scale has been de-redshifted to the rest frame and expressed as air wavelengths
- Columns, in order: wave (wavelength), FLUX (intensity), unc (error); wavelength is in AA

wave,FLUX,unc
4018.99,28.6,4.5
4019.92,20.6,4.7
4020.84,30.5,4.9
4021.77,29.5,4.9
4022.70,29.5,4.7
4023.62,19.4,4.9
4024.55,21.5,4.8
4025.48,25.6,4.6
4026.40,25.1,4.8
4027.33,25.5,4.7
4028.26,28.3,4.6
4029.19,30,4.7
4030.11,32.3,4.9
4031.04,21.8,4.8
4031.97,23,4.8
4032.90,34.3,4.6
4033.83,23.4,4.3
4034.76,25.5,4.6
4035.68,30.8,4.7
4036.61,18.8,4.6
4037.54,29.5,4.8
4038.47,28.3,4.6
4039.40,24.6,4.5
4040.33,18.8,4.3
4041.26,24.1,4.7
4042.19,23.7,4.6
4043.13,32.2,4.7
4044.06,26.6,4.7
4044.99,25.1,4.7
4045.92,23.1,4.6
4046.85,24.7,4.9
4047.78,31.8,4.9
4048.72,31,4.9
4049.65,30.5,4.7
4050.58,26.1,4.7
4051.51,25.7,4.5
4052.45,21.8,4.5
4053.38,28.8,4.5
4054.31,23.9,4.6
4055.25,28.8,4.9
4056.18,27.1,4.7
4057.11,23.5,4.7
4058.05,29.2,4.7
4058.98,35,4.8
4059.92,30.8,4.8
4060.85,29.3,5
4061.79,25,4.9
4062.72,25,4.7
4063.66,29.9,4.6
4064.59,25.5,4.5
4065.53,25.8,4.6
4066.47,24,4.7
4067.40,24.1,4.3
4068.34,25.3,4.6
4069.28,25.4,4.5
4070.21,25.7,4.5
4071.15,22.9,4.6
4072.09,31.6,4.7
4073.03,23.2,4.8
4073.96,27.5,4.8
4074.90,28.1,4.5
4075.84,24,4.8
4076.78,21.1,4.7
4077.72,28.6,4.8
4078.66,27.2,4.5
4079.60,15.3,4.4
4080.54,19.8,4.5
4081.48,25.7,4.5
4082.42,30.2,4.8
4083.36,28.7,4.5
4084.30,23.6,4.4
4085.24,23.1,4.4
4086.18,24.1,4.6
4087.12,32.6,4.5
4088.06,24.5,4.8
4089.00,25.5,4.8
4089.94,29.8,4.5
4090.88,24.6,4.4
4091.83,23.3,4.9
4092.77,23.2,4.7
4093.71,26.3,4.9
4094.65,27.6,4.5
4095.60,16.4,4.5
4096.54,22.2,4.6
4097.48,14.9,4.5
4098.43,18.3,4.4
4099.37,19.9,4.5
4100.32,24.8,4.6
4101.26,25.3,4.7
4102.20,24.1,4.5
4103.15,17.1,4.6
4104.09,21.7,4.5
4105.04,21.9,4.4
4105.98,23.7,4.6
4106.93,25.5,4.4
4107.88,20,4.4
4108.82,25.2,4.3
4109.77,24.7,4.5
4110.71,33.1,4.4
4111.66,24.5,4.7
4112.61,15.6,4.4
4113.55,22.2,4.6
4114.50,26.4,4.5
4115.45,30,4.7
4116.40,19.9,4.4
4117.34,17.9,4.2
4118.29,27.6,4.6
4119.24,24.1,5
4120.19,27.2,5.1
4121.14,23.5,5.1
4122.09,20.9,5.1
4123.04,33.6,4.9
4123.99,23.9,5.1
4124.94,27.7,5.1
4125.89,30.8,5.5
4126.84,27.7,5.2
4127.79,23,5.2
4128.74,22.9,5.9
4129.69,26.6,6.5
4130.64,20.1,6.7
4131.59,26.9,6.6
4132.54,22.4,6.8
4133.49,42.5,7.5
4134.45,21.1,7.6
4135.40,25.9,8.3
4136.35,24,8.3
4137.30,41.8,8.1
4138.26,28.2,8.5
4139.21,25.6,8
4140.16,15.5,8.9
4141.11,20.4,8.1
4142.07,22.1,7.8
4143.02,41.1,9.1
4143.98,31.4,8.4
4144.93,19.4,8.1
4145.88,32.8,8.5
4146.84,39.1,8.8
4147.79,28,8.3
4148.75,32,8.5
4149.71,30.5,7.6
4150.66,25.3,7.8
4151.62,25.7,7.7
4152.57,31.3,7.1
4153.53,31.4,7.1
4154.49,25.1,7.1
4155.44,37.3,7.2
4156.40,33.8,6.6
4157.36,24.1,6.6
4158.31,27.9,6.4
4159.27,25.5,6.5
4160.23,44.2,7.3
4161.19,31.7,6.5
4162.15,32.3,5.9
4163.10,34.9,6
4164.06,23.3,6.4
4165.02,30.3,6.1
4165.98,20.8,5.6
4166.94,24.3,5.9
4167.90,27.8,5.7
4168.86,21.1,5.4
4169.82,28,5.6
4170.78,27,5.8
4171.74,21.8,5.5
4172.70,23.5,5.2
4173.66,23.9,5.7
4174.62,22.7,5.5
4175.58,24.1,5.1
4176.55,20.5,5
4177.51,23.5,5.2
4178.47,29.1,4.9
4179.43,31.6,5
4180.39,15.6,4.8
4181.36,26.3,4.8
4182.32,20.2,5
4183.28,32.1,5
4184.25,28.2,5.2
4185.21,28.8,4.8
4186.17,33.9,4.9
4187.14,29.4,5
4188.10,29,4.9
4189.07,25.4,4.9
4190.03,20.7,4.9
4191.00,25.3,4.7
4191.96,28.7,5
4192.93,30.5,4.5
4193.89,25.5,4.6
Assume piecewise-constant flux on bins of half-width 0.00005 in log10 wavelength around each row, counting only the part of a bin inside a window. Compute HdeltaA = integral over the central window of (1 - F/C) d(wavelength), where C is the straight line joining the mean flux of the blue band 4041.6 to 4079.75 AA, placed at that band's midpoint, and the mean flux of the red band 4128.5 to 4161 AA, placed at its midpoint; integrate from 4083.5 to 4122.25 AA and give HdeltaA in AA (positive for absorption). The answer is 5.5 AA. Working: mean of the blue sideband 26.5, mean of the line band 23.6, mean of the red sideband 28.7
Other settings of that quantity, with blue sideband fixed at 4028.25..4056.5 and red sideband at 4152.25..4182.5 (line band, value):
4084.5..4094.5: 0.4 AA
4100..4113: 1.7 AA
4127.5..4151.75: -0.5 AA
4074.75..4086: 0.9 AA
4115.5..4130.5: 1.0 AA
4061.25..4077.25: 0.7 AA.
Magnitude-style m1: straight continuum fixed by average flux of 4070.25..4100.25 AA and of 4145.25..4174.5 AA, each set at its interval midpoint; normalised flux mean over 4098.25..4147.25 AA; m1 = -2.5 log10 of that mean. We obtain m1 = 0.05 mag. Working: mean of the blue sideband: 24.3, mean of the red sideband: 28.7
